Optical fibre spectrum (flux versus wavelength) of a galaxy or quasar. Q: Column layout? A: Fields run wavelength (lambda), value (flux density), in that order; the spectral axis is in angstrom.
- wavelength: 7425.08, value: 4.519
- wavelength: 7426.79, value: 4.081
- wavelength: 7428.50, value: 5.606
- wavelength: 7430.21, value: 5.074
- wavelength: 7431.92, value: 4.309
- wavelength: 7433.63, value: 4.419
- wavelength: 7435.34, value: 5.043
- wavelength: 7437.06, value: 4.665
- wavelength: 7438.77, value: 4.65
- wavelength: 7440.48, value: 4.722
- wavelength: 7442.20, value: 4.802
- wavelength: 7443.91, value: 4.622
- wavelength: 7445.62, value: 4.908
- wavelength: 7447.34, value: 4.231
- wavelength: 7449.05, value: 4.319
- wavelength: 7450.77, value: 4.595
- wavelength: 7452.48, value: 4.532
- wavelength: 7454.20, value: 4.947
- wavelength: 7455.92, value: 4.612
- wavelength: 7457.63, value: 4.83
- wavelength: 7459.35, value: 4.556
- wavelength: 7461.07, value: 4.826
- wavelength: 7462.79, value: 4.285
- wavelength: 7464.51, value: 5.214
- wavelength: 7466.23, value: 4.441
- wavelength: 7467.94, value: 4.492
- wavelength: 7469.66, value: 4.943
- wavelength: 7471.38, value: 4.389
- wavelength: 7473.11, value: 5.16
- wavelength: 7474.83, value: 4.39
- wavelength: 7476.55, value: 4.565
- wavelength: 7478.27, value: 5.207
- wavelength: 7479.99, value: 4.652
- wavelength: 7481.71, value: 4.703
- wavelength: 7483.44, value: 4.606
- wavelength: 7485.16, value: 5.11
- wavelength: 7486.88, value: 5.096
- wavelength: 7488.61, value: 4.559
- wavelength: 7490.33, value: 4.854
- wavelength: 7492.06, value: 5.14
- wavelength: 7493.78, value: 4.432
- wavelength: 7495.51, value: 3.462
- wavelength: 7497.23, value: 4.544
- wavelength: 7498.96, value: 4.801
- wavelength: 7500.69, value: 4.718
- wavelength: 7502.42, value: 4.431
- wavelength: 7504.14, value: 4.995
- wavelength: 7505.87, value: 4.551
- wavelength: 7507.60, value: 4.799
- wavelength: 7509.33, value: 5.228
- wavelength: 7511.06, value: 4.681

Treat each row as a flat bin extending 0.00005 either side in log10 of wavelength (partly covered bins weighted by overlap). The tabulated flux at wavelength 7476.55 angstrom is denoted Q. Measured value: 4.565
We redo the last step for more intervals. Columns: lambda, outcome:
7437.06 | 4.665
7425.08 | 4.519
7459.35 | 4.556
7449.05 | 4.319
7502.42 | 4.431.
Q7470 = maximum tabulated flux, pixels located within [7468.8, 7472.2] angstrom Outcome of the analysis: 4.943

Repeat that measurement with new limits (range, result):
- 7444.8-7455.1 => 4.947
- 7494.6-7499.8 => 4.801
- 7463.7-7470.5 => 5.214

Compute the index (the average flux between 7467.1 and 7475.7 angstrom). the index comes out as 4.67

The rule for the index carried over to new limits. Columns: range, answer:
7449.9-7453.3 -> 4.56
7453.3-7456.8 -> 4.78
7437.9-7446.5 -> 4.74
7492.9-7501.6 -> 4.39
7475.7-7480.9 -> 4.81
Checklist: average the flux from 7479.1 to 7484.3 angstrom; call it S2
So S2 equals 4.66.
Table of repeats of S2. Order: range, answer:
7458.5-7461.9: 4.69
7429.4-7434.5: 4.6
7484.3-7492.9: 4.95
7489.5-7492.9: 4.99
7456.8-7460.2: 4.69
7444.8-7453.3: 4.52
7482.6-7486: 4.86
